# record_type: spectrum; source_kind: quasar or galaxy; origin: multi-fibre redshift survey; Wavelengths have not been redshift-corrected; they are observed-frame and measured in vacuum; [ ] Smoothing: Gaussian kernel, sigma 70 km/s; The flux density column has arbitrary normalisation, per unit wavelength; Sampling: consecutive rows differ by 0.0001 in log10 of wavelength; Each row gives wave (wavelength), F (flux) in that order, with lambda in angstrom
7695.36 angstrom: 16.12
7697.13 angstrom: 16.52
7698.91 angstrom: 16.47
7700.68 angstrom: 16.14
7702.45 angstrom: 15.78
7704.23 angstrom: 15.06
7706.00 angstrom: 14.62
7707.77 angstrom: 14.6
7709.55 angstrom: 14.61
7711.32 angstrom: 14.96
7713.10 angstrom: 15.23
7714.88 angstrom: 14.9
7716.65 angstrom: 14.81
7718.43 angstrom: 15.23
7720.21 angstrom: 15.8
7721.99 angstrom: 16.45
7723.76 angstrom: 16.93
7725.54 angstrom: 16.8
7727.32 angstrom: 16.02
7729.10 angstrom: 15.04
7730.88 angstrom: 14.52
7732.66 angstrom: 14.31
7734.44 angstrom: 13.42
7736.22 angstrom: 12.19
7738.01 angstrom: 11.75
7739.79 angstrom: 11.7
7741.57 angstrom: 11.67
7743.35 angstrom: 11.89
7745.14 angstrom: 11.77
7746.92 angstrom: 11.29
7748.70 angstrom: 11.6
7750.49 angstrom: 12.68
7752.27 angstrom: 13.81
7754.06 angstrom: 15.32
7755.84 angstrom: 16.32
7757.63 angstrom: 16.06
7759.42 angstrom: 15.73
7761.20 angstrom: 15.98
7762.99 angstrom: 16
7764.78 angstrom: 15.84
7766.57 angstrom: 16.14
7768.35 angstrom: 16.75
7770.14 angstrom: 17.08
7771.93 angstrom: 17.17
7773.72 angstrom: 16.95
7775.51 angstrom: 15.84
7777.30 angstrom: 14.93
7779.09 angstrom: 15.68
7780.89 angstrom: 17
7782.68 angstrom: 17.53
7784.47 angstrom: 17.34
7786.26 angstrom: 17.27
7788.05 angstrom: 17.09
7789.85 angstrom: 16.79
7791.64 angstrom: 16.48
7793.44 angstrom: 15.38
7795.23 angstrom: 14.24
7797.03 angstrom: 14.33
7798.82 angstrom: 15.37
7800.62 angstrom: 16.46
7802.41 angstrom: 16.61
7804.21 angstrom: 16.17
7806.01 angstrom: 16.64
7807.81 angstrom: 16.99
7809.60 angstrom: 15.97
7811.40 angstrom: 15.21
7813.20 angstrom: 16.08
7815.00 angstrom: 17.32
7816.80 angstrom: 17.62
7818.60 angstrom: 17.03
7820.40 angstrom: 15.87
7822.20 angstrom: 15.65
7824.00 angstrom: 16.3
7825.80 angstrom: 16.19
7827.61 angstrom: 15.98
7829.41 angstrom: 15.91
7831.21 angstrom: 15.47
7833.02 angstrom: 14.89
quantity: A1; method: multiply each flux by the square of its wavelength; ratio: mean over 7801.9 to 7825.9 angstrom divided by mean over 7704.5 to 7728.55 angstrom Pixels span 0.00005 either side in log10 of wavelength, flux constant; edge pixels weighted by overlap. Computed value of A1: 1.1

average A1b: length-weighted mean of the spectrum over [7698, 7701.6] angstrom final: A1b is 16.3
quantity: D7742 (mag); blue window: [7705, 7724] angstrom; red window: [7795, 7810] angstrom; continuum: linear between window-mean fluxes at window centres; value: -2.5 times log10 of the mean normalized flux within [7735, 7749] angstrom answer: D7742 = 0.29 mag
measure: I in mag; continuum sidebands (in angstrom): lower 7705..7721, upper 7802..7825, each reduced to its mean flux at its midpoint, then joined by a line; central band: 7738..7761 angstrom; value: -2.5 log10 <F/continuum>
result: 0.16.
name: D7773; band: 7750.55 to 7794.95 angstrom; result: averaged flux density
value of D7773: 16.2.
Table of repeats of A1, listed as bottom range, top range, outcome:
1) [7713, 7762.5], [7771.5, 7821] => 1.16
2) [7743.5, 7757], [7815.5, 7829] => 1.26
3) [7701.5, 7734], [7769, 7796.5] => 1.09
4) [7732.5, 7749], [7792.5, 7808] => 1.32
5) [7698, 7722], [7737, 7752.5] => 0.79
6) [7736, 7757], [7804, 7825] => 1.31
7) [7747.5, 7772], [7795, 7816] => 1.05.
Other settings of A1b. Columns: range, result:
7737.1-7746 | 11.7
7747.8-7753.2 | 12.7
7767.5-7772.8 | 17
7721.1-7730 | 16.3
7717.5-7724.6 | 16.1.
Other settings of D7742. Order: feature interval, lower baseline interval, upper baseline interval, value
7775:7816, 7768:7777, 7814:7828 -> 0.02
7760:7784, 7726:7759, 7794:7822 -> -0.12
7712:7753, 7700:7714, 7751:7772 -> 0.12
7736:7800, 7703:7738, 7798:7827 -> 0.04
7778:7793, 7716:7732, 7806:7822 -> -0.04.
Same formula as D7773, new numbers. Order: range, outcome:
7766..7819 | 16.4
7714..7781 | 14.8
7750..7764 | 15.3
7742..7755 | 12.6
